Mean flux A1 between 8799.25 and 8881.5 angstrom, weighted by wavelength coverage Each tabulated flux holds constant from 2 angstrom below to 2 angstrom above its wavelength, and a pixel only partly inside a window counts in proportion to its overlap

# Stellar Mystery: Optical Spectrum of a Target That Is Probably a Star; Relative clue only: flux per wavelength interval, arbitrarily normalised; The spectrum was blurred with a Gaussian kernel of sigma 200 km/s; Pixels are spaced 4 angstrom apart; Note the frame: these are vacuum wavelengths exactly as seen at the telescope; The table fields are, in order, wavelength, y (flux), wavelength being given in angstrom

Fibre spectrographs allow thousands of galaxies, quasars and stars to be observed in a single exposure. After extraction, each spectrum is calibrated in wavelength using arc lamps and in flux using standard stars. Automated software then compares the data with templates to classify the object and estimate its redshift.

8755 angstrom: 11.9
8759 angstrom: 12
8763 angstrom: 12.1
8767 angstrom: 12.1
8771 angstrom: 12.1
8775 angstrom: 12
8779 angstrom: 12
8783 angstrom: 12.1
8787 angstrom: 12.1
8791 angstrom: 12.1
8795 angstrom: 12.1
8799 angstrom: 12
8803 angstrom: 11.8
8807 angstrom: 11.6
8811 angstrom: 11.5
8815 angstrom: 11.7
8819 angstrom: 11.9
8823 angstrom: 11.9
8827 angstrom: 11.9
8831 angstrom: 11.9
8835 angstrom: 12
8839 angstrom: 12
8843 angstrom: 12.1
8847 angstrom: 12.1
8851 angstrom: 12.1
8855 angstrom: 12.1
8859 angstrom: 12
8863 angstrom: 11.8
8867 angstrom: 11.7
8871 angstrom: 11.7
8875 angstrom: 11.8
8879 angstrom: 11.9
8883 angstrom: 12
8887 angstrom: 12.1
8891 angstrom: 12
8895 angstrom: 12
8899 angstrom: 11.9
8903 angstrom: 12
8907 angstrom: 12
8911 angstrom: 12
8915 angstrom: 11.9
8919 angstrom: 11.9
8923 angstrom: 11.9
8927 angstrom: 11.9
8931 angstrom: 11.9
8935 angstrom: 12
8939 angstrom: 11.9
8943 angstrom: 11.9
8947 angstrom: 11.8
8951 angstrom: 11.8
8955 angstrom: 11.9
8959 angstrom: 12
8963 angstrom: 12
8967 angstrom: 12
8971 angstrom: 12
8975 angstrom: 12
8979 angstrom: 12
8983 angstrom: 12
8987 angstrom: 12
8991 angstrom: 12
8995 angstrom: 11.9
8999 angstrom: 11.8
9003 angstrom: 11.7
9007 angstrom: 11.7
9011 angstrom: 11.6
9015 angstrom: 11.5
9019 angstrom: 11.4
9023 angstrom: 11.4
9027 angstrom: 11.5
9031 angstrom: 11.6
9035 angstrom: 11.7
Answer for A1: 11.9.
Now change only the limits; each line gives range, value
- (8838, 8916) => 12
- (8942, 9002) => 11.9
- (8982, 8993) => 12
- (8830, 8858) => 12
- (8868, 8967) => 11.9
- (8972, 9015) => 11.9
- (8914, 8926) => 11.9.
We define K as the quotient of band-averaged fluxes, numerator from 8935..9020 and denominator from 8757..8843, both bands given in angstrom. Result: 0.99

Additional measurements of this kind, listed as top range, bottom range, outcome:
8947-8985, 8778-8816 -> 1.00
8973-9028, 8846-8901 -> 0.98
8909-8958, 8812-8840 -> 1.00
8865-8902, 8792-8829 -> 1.01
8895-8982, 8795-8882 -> 1.00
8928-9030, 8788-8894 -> 0.99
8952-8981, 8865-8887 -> 1.01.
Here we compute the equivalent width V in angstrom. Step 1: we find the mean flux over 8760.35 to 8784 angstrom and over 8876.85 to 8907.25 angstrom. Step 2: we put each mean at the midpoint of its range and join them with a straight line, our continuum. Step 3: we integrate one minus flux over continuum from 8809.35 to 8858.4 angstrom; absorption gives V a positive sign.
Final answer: 0.3 angstrom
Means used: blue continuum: 12.1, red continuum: 12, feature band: 11.9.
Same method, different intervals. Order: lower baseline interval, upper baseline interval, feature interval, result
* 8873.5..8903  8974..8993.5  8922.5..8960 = 0.3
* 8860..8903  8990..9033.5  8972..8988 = -0.4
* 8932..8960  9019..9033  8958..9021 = -0.9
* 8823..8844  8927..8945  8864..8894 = 0.2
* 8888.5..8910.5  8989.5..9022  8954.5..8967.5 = -0.2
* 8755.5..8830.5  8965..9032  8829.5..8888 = -0.3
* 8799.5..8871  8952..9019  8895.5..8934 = -0.2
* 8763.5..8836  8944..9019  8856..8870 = 0.1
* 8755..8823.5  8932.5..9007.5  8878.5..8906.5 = -0.1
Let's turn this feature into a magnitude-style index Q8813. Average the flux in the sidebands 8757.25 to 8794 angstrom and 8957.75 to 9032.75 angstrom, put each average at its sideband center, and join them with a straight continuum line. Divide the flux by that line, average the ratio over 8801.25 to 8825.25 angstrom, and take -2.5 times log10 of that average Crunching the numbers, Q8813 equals 0.03 mag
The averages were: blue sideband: 12.1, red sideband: 11.8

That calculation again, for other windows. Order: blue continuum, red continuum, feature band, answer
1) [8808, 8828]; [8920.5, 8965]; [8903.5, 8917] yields -0.01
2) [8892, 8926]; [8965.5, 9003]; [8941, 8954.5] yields 0.01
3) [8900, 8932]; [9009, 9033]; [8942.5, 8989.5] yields -0.02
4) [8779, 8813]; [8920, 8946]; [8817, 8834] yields 0.00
